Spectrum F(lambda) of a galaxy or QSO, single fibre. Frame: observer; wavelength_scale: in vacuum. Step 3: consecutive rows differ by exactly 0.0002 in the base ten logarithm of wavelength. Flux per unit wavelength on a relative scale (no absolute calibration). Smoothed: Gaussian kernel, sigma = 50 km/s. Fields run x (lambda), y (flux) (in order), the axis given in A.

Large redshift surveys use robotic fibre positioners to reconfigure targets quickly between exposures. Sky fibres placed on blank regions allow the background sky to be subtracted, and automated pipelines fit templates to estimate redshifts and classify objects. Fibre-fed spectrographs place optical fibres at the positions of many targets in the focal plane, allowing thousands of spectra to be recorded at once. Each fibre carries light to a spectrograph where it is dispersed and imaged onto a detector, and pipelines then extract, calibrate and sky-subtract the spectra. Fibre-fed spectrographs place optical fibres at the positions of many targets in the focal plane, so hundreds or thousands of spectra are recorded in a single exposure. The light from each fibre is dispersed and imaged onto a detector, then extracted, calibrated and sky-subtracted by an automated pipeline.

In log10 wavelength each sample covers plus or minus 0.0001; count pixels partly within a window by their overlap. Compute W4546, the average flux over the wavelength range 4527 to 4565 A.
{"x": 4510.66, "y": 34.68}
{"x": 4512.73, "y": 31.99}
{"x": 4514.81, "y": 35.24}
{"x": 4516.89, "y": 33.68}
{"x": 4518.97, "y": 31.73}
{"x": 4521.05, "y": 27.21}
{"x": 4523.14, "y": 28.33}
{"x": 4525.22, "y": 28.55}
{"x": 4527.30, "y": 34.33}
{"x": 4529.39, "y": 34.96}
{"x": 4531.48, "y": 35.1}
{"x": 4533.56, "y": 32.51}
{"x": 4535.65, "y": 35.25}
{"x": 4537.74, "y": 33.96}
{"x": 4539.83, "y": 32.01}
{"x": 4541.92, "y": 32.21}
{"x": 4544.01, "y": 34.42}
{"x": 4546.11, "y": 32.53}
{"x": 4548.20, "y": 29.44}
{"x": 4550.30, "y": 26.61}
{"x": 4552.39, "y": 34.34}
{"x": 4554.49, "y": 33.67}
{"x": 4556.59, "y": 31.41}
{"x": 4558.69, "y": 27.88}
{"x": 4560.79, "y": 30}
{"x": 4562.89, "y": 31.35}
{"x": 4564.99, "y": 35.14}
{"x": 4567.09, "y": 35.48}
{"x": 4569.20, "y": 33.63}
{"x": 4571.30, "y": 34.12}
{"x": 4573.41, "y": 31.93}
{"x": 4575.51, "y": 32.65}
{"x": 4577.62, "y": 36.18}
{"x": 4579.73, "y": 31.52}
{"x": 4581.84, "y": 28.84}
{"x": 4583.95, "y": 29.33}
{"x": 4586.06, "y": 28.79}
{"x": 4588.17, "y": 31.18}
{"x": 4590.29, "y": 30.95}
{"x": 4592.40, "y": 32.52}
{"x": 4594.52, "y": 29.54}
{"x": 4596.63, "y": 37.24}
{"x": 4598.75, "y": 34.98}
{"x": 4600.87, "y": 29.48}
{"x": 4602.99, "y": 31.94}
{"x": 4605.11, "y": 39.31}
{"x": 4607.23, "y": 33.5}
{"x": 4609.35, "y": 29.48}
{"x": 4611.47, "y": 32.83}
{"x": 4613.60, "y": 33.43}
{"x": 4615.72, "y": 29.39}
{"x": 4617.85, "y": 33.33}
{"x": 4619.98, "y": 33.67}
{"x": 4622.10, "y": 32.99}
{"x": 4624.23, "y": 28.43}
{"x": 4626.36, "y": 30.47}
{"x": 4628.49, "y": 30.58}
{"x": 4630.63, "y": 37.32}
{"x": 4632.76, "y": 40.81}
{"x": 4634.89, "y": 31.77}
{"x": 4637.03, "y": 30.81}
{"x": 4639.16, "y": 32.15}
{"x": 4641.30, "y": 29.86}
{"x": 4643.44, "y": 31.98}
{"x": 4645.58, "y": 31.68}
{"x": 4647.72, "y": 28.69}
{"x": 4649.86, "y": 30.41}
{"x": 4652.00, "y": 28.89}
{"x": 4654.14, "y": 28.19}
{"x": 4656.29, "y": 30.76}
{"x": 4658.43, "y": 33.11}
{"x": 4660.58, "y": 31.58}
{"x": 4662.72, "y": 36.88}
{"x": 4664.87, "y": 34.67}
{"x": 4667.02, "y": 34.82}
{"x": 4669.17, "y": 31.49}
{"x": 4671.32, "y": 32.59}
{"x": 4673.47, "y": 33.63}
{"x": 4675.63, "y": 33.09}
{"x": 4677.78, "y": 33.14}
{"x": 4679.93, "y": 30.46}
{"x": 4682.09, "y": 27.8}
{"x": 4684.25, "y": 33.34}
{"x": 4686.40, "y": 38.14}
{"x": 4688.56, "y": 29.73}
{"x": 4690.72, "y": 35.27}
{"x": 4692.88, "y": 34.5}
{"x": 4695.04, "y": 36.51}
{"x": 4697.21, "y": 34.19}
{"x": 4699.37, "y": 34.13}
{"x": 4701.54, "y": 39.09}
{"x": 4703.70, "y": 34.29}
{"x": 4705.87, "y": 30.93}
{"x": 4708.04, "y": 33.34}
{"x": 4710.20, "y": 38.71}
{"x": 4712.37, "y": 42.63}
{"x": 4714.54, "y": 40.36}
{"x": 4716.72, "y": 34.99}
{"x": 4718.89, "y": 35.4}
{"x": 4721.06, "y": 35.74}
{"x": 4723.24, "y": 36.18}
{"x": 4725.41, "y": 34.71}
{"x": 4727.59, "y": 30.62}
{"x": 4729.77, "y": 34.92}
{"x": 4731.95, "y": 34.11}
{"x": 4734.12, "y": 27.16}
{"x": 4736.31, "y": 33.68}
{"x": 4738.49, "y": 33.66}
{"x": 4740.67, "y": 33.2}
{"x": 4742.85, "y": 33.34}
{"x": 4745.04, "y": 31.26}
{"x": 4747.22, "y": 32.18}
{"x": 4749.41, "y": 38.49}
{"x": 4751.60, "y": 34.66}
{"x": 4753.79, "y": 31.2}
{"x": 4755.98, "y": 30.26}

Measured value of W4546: 32.4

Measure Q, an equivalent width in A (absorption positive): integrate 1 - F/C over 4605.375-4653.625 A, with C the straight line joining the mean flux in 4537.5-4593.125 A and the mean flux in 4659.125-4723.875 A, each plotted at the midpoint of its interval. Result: 1.80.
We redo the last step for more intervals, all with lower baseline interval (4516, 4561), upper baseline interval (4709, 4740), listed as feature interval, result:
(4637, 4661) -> 2.3 A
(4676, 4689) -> 0.8 A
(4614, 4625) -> 0.5 A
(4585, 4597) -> 0.5 A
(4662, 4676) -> 0.1 A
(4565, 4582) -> -0.5 A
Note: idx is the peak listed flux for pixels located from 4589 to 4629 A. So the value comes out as 39.31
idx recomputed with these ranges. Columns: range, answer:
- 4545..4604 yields 37.24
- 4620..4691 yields 40.81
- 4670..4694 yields 38.14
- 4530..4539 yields 35.25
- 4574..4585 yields 36.18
